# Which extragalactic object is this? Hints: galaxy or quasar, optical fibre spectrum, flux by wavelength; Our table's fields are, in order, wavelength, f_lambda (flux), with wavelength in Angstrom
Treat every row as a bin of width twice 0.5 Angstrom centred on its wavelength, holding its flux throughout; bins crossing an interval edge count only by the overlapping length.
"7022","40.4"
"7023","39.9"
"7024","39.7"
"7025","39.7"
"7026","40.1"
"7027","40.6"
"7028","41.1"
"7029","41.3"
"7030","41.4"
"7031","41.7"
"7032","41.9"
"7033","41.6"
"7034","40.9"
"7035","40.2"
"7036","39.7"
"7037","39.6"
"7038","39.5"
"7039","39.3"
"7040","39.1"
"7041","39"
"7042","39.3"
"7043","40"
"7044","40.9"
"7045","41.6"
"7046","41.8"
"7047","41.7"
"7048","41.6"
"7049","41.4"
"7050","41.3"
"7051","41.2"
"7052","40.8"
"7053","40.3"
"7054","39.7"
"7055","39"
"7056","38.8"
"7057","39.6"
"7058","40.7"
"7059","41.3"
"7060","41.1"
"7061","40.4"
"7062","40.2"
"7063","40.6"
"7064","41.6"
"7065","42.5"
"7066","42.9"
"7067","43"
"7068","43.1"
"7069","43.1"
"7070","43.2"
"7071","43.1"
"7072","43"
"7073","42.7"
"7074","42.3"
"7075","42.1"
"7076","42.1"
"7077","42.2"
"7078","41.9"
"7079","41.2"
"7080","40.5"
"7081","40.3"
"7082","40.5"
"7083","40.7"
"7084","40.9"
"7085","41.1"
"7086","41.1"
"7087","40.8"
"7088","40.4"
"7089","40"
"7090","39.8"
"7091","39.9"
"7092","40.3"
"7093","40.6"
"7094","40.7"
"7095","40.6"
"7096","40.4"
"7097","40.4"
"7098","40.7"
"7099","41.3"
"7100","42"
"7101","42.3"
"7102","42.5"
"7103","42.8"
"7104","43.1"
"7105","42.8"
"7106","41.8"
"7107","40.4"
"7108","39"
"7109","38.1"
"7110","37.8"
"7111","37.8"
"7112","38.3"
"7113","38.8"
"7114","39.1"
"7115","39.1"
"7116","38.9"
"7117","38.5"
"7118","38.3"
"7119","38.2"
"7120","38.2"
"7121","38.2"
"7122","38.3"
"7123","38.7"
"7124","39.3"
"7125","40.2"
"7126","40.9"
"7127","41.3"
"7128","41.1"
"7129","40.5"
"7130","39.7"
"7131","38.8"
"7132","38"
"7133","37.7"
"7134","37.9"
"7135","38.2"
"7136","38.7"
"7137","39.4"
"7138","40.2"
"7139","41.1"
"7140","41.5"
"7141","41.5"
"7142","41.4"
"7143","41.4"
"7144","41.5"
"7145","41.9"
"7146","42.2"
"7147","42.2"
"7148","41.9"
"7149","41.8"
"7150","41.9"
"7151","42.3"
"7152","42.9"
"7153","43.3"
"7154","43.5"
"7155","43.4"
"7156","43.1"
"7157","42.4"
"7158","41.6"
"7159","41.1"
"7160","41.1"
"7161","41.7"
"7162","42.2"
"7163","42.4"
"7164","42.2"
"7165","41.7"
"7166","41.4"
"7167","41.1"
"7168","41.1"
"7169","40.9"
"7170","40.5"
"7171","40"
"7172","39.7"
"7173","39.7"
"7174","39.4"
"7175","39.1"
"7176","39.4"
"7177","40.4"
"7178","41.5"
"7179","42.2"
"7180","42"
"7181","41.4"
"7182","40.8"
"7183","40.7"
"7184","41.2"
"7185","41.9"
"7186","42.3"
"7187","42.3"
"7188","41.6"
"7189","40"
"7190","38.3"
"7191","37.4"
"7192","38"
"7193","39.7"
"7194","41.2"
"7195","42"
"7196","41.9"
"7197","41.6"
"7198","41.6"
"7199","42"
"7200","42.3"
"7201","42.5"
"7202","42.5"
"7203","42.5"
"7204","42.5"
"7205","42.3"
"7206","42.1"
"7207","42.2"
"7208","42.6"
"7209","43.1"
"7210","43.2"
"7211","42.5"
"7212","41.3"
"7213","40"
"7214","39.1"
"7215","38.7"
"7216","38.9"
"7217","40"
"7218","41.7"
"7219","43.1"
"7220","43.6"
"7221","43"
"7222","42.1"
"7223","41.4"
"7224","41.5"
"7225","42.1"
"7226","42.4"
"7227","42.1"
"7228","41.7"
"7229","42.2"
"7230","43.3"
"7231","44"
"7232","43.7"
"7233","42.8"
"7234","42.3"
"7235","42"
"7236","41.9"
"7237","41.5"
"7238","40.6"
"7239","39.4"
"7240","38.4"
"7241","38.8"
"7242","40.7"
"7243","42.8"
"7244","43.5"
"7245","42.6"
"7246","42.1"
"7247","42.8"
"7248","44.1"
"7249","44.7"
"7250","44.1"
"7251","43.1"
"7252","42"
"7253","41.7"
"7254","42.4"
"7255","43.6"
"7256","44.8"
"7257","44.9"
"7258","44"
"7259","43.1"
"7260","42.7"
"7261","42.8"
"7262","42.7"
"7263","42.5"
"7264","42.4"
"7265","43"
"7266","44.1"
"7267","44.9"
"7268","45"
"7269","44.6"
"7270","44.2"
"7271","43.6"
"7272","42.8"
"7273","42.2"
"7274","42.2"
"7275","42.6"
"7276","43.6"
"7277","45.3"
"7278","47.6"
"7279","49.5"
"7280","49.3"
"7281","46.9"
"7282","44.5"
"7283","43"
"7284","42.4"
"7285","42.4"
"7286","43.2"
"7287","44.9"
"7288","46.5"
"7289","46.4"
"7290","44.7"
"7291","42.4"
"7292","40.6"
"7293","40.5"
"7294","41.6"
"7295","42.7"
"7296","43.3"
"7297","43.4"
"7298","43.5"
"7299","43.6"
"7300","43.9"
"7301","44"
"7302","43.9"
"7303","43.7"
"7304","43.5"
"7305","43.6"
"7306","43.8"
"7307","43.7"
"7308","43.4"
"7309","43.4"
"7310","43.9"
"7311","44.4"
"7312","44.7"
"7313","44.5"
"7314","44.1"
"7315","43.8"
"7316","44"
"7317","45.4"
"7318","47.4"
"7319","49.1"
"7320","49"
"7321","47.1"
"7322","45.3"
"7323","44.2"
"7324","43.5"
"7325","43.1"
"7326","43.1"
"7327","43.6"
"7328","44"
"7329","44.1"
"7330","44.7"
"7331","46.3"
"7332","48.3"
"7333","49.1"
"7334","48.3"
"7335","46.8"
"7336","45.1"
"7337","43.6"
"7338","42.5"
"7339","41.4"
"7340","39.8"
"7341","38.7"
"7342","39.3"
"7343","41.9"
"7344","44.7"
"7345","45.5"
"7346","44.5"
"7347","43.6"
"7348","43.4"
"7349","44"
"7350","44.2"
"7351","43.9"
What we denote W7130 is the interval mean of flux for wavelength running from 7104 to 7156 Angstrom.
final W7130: 40.2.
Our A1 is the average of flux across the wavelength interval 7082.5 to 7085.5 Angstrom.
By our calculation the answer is 40.9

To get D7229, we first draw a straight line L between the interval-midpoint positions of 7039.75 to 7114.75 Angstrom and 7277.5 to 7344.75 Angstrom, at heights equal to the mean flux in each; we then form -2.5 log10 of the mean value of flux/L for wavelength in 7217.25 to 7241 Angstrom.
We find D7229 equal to 0.03 mag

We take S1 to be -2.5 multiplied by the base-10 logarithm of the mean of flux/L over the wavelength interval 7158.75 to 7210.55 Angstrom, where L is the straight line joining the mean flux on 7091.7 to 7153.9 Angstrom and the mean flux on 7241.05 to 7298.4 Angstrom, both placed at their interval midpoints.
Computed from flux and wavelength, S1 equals 0.01 mag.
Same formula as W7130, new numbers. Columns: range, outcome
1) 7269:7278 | 43.6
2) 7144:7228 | 41.5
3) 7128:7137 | 38.9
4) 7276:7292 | 45.1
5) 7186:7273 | 42.1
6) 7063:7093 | 41.6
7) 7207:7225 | 41.6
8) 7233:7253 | 42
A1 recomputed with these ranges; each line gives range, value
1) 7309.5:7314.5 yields 44.3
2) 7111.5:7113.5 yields 38.5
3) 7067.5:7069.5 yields 43.1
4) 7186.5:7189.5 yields 41.3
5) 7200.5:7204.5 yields 42.5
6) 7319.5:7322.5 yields 47.1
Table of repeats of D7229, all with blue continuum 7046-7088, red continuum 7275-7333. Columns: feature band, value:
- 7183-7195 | 0.07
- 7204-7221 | 0.04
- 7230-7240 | 0.04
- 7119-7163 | 0.04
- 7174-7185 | 0.05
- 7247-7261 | 0.01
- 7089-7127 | 0.05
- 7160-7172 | 0.04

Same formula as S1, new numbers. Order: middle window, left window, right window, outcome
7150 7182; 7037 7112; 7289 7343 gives 0.02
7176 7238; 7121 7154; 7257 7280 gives 0.02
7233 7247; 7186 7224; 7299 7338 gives 0.03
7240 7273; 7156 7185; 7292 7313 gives -0.01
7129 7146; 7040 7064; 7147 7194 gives 0.03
